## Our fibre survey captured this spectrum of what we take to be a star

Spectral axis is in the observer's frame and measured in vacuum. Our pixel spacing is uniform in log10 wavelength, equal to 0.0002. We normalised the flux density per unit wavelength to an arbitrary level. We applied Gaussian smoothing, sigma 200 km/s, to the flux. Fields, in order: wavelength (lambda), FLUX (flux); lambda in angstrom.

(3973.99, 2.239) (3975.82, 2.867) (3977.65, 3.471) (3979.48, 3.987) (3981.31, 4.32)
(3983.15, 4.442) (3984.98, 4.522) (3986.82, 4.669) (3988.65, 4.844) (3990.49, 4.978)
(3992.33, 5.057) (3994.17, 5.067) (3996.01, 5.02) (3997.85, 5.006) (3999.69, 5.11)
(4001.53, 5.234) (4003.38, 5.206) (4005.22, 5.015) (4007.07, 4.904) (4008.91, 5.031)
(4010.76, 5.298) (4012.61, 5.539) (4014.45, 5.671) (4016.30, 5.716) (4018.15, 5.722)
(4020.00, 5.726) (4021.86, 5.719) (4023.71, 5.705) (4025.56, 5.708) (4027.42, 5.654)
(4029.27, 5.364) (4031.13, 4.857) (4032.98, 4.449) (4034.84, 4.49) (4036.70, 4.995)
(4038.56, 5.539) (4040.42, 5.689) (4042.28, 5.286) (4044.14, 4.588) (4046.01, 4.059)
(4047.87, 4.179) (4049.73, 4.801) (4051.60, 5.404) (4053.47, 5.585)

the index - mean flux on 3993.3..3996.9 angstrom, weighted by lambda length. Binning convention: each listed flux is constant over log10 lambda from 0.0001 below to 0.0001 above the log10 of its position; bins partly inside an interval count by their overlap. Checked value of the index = 5.04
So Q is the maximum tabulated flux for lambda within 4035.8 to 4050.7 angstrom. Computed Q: 5.689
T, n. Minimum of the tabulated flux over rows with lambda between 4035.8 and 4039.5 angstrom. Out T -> 4.995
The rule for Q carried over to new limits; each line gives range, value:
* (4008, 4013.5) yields 5.539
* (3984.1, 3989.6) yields 4.844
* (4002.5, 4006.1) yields 5.206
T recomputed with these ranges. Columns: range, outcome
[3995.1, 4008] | 4.904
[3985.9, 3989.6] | 4.669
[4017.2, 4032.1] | 4.857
